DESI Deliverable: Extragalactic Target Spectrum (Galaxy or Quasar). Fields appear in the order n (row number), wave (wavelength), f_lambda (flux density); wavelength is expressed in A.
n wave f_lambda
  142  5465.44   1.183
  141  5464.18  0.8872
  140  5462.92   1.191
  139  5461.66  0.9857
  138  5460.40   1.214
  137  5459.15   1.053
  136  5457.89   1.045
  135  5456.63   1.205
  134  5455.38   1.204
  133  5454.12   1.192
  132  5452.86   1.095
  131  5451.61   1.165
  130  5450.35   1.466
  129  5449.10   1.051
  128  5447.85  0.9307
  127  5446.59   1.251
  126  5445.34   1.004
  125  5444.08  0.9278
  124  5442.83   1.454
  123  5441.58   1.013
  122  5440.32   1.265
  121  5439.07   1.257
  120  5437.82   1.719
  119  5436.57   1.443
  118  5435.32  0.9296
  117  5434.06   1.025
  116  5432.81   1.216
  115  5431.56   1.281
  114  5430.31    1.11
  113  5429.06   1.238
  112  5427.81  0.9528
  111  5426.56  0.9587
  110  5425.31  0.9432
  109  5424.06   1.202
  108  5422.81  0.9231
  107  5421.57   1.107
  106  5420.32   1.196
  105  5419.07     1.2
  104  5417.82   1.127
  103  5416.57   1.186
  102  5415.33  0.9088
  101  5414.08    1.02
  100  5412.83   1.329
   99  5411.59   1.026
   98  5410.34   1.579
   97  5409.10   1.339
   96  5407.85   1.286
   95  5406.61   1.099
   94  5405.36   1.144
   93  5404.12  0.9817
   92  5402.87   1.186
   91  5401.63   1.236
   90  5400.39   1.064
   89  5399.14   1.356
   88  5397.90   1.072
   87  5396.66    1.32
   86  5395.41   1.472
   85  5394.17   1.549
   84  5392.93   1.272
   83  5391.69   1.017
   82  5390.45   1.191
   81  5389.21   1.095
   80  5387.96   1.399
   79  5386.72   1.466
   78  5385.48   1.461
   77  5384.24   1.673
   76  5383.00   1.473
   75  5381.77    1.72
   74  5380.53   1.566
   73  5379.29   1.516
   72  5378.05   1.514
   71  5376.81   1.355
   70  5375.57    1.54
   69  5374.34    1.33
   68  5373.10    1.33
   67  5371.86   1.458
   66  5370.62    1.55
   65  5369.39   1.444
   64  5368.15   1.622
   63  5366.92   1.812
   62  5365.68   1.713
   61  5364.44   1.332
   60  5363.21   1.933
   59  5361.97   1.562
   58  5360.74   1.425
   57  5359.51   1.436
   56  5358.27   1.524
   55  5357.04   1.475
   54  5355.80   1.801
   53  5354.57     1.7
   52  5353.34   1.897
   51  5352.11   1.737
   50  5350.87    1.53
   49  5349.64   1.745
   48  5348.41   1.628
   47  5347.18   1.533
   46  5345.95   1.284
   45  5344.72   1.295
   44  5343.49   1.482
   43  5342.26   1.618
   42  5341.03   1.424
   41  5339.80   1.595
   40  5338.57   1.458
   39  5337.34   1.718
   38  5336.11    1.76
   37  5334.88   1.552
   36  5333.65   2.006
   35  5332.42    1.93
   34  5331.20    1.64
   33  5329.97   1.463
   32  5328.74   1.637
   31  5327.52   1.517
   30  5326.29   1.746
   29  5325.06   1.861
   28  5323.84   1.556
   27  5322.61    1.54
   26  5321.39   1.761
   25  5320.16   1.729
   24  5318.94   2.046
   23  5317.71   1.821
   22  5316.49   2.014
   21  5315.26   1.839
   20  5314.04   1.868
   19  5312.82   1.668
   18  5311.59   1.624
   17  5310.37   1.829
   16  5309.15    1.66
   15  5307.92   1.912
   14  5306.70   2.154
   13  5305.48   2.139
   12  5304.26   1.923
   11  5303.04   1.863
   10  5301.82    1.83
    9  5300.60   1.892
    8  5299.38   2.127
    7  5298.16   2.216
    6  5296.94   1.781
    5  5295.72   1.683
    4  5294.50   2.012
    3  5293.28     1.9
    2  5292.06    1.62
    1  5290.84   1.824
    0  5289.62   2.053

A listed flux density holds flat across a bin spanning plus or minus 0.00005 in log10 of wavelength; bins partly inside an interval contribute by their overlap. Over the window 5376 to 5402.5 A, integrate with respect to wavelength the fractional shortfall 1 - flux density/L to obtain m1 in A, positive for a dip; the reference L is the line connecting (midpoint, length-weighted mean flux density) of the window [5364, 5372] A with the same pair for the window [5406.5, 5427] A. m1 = 0.36 A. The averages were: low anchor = 1.57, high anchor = 1.15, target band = 1.37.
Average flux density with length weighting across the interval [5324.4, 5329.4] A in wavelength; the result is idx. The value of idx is 1.69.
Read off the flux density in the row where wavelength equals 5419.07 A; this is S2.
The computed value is 1.2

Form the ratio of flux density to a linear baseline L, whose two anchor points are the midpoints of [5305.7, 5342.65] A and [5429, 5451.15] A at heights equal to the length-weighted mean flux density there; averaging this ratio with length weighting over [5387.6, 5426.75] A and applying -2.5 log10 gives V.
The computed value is 0.15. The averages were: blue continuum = 1.74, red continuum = 1.2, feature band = 1.18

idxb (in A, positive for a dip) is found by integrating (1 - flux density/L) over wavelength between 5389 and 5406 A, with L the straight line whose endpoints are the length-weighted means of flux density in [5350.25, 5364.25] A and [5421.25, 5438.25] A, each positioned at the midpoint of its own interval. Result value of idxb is 1.8 A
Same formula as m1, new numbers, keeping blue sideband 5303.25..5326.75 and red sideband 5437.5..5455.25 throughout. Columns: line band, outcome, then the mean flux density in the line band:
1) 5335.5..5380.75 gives 1.65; 1.56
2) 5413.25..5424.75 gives 1.94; 1.1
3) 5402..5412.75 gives 1.30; 1.21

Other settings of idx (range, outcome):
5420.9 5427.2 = 1.03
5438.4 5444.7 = 1.19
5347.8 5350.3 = 1.69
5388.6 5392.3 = 1.1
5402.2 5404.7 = 1.09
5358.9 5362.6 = 1.48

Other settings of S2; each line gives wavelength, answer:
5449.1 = 1.051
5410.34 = 1.579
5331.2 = 1.64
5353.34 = 1.897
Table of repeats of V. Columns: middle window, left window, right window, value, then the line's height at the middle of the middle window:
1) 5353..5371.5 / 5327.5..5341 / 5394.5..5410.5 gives -0.09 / 1.49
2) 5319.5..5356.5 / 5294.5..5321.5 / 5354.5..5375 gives 0.04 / 1.71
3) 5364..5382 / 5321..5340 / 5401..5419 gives -0.08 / 1.41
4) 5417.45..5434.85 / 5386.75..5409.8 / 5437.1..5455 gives 0.10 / 1.21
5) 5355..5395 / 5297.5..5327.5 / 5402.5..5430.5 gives -0.05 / 1.42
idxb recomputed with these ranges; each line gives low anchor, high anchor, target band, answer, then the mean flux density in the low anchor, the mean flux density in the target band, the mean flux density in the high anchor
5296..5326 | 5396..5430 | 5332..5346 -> 0.5 A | 1.86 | 1.6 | 1.15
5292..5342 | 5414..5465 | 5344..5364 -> 0.0 A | 1.79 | 1.59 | 1.14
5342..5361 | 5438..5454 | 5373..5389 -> -0.4 A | 1.57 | 1.48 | 1.17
